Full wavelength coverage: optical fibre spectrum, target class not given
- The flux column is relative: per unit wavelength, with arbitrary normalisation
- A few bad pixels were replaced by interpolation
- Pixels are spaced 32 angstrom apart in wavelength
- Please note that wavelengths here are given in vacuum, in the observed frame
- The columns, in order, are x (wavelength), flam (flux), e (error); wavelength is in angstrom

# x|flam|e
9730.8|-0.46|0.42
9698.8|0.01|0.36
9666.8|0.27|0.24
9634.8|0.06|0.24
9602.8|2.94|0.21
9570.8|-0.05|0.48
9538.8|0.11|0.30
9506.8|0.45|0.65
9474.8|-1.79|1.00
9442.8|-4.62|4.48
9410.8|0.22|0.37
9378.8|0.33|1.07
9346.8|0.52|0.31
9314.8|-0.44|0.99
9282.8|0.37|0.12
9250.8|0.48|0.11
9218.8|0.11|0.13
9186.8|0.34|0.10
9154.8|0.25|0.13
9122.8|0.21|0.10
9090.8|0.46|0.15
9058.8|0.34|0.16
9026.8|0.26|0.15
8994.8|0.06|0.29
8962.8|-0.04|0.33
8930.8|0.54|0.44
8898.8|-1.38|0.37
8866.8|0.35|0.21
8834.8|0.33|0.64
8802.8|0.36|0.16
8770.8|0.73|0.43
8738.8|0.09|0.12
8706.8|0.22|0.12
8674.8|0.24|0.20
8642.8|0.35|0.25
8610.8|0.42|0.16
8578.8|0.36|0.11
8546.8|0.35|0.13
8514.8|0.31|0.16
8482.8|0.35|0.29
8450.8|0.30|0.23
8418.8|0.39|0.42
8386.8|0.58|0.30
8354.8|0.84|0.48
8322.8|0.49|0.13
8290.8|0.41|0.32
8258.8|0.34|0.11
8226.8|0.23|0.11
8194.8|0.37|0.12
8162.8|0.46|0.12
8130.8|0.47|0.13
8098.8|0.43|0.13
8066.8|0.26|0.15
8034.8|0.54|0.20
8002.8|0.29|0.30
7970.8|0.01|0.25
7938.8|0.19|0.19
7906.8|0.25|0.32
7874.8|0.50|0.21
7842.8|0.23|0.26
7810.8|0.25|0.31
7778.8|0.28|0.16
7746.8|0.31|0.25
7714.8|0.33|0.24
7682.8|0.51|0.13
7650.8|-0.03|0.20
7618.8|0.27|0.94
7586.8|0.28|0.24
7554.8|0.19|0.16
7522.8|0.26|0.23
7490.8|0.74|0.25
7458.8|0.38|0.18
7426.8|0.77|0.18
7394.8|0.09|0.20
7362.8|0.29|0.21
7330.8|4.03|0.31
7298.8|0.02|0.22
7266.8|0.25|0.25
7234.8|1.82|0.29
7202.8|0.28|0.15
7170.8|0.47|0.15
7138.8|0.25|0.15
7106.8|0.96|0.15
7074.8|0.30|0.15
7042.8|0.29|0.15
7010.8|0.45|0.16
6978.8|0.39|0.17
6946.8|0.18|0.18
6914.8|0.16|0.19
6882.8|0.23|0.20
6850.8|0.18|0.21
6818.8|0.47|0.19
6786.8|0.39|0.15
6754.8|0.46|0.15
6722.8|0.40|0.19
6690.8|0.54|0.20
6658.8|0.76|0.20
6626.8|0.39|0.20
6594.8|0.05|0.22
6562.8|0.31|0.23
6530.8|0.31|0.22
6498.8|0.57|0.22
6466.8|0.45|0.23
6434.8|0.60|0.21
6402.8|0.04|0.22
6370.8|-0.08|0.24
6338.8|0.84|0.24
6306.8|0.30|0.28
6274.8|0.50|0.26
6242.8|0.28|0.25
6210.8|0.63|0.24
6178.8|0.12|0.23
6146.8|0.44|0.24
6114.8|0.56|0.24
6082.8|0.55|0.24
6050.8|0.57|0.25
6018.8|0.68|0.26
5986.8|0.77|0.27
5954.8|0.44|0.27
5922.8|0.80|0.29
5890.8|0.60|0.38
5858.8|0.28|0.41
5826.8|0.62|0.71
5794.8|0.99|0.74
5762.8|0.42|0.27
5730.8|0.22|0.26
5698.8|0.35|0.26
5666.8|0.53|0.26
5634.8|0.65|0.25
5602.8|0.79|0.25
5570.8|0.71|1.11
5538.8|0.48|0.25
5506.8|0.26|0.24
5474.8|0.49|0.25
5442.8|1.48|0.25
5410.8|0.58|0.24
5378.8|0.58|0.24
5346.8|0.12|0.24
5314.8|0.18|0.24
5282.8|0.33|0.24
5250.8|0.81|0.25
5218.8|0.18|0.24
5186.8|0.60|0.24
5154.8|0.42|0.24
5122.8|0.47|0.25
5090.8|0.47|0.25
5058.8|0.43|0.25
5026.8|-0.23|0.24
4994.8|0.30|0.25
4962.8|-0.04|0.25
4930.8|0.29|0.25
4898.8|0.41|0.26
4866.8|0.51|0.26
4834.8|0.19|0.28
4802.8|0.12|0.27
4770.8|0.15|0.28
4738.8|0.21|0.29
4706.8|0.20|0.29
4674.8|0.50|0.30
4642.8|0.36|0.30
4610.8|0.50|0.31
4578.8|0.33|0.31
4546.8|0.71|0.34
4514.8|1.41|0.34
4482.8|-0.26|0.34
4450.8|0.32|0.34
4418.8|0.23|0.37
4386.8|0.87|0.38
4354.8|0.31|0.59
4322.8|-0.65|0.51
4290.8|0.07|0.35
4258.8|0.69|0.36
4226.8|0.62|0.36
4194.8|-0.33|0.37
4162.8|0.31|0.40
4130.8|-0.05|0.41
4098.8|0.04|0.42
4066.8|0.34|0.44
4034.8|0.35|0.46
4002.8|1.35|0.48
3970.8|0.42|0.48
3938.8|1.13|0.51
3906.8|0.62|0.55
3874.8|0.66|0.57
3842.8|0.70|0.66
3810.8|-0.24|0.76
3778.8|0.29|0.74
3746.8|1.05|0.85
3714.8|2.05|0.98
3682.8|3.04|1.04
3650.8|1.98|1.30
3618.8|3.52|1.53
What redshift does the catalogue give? 0.46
